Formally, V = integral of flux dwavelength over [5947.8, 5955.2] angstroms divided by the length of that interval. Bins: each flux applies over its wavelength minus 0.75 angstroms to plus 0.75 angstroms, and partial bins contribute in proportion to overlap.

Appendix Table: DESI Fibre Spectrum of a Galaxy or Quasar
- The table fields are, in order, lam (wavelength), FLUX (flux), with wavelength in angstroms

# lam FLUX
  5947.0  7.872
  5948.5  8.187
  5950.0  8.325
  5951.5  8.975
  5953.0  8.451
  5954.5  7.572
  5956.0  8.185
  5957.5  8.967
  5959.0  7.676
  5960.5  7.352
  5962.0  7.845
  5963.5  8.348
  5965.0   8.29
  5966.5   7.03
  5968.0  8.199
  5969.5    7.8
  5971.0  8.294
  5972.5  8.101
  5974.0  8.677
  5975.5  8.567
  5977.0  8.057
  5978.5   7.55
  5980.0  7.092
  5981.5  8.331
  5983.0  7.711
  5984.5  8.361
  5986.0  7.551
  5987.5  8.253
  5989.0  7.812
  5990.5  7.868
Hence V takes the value 8.31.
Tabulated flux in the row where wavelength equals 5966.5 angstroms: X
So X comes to 7.03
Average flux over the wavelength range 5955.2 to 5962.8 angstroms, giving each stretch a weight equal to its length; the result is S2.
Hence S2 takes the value 8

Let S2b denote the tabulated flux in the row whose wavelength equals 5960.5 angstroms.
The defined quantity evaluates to 7.352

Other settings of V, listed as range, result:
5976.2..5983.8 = 7.76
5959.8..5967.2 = 7.78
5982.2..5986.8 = 7.88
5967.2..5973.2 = 8.09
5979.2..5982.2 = 7.7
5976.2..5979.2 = 7.82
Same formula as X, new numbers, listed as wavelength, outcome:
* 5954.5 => 7.572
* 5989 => 7.812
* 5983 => 7.711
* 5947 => 7.872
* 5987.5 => 8.253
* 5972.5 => 8.101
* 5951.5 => 8.975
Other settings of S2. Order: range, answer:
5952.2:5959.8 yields 8.17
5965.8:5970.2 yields 7.68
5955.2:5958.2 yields 8.55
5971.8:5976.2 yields 8.45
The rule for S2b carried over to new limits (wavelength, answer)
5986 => 7.551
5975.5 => 8.567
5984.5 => 8.361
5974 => 8.677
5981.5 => 8.331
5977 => 8.057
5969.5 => 7.8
